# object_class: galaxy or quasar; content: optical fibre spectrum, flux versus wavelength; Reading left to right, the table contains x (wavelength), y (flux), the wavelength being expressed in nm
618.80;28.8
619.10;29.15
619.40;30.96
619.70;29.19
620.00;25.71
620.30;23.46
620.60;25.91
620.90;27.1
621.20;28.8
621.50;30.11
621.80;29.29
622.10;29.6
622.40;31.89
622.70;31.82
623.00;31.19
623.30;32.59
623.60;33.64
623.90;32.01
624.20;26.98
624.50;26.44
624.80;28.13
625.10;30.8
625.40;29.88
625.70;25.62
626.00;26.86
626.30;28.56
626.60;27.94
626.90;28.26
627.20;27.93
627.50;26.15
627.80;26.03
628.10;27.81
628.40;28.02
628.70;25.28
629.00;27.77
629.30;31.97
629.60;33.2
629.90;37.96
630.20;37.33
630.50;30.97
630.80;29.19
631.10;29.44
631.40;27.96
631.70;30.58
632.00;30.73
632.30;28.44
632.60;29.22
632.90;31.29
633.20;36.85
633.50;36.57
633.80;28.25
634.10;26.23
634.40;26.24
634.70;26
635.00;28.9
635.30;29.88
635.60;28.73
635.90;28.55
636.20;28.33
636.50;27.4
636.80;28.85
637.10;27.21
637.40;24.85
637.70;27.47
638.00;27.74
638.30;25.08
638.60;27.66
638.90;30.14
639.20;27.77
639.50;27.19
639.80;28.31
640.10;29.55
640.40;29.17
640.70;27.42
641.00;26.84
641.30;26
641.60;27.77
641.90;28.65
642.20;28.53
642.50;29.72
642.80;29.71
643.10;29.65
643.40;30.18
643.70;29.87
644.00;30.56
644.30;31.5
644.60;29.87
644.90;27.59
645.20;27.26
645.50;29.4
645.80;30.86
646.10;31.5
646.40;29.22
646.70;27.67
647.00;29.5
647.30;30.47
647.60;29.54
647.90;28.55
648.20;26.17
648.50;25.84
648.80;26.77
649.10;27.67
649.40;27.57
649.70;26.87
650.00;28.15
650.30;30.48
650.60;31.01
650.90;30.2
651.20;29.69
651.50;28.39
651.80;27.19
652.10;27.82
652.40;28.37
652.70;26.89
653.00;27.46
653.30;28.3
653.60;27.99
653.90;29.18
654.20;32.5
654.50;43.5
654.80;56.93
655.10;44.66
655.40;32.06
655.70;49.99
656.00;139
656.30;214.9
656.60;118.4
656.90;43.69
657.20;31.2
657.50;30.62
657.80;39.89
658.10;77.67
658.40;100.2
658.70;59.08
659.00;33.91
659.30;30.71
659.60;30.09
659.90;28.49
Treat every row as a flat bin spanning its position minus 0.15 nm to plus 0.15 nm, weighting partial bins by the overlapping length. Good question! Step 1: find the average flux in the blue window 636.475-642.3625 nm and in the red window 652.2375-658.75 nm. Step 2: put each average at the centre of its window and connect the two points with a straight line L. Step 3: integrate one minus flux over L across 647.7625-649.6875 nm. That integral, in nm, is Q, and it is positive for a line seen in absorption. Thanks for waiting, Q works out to 0.78 nm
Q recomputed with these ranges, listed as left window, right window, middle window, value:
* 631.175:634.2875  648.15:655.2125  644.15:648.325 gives 0.20 nm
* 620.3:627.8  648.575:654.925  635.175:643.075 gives 0.45 nm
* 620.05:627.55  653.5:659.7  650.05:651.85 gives 0.84 nm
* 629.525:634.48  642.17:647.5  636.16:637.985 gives 0.20 nm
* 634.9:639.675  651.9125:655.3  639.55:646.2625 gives 0.19 nm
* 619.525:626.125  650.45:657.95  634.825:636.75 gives 0.44 nm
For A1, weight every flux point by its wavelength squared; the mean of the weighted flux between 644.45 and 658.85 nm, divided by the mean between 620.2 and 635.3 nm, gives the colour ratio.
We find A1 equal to 1.6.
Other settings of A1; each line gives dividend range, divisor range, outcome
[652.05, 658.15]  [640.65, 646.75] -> 1.96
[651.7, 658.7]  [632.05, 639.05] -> 2.07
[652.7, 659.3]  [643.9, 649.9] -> 2.10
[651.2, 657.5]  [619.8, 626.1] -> 1.98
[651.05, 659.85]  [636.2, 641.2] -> 1.95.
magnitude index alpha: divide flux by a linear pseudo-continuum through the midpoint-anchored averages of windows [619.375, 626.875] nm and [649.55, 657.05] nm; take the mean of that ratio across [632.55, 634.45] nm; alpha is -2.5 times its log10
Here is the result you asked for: 0.148 mag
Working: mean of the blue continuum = 28.9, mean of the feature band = 31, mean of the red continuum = 48.1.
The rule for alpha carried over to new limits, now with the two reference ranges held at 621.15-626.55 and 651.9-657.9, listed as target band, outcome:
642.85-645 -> 0.45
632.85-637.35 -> 0.29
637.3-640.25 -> 0.43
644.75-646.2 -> 0.50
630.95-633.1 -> 0.20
